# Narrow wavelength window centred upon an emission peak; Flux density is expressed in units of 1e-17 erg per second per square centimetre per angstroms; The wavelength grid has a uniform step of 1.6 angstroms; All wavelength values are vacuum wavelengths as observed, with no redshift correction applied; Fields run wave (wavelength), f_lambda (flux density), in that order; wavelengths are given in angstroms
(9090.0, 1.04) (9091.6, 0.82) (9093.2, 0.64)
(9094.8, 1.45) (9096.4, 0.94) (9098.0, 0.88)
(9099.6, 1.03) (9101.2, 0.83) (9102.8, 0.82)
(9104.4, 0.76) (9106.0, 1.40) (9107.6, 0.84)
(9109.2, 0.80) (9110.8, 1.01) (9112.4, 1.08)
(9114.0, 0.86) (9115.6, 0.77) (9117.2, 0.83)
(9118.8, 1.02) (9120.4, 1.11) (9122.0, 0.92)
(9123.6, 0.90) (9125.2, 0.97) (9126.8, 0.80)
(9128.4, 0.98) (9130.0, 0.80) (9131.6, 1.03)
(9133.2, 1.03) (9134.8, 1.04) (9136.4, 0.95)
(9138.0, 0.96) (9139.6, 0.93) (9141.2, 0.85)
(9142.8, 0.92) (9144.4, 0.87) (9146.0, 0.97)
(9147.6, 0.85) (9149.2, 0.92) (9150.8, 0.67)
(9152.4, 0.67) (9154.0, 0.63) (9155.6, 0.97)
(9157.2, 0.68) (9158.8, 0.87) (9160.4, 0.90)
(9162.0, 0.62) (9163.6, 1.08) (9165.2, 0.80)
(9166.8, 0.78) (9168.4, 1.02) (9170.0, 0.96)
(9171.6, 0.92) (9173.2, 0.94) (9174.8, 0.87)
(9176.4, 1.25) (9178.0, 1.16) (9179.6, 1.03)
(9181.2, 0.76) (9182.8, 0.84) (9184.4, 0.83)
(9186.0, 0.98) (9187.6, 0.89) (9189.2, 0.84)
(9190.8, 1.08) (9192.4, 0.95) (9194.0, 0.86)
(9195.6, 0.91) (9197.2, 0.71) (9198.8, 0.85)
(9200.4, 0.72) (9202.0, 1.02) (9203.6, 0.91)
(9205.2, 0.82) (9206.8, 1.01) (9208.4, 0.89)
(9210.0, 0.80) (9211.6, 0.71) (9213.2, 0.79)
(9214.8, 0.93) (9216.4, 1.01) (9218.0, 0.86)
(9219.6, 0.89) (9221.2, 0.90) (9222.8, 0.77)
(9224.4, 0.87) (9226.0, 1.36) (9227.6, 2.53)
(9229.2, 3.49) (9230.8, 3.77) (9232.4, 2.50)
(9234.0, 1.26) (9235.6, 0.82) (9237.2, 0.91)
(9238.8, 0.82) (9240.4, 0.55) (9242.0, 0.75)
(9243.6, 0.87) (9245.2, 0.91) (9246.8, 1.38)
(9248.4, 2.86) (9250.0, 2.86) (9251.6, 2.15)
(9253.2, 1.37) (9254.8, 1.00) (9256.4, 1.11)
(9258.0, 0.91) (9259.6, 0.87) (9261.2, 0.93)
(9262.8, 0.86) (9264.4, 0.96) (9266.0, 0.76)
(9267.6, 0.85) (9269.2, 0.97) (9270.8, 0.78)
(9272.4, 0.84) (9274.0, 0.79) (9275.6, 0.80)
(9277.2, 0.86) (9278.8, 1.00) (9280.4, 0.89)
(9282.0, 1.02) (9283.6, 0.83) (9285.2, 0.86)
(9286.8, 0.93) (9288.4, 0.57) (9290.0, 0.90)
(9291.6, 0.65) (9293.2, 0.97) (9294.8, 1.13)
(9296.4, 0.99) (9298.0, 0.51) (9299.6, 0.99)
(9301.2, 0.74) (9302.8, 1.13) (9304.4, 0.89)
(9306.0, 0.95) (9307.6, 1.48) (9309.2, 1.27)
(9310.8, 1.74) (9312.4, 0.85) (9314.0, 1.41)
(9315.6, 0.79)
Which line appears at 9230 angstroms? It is [S II]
